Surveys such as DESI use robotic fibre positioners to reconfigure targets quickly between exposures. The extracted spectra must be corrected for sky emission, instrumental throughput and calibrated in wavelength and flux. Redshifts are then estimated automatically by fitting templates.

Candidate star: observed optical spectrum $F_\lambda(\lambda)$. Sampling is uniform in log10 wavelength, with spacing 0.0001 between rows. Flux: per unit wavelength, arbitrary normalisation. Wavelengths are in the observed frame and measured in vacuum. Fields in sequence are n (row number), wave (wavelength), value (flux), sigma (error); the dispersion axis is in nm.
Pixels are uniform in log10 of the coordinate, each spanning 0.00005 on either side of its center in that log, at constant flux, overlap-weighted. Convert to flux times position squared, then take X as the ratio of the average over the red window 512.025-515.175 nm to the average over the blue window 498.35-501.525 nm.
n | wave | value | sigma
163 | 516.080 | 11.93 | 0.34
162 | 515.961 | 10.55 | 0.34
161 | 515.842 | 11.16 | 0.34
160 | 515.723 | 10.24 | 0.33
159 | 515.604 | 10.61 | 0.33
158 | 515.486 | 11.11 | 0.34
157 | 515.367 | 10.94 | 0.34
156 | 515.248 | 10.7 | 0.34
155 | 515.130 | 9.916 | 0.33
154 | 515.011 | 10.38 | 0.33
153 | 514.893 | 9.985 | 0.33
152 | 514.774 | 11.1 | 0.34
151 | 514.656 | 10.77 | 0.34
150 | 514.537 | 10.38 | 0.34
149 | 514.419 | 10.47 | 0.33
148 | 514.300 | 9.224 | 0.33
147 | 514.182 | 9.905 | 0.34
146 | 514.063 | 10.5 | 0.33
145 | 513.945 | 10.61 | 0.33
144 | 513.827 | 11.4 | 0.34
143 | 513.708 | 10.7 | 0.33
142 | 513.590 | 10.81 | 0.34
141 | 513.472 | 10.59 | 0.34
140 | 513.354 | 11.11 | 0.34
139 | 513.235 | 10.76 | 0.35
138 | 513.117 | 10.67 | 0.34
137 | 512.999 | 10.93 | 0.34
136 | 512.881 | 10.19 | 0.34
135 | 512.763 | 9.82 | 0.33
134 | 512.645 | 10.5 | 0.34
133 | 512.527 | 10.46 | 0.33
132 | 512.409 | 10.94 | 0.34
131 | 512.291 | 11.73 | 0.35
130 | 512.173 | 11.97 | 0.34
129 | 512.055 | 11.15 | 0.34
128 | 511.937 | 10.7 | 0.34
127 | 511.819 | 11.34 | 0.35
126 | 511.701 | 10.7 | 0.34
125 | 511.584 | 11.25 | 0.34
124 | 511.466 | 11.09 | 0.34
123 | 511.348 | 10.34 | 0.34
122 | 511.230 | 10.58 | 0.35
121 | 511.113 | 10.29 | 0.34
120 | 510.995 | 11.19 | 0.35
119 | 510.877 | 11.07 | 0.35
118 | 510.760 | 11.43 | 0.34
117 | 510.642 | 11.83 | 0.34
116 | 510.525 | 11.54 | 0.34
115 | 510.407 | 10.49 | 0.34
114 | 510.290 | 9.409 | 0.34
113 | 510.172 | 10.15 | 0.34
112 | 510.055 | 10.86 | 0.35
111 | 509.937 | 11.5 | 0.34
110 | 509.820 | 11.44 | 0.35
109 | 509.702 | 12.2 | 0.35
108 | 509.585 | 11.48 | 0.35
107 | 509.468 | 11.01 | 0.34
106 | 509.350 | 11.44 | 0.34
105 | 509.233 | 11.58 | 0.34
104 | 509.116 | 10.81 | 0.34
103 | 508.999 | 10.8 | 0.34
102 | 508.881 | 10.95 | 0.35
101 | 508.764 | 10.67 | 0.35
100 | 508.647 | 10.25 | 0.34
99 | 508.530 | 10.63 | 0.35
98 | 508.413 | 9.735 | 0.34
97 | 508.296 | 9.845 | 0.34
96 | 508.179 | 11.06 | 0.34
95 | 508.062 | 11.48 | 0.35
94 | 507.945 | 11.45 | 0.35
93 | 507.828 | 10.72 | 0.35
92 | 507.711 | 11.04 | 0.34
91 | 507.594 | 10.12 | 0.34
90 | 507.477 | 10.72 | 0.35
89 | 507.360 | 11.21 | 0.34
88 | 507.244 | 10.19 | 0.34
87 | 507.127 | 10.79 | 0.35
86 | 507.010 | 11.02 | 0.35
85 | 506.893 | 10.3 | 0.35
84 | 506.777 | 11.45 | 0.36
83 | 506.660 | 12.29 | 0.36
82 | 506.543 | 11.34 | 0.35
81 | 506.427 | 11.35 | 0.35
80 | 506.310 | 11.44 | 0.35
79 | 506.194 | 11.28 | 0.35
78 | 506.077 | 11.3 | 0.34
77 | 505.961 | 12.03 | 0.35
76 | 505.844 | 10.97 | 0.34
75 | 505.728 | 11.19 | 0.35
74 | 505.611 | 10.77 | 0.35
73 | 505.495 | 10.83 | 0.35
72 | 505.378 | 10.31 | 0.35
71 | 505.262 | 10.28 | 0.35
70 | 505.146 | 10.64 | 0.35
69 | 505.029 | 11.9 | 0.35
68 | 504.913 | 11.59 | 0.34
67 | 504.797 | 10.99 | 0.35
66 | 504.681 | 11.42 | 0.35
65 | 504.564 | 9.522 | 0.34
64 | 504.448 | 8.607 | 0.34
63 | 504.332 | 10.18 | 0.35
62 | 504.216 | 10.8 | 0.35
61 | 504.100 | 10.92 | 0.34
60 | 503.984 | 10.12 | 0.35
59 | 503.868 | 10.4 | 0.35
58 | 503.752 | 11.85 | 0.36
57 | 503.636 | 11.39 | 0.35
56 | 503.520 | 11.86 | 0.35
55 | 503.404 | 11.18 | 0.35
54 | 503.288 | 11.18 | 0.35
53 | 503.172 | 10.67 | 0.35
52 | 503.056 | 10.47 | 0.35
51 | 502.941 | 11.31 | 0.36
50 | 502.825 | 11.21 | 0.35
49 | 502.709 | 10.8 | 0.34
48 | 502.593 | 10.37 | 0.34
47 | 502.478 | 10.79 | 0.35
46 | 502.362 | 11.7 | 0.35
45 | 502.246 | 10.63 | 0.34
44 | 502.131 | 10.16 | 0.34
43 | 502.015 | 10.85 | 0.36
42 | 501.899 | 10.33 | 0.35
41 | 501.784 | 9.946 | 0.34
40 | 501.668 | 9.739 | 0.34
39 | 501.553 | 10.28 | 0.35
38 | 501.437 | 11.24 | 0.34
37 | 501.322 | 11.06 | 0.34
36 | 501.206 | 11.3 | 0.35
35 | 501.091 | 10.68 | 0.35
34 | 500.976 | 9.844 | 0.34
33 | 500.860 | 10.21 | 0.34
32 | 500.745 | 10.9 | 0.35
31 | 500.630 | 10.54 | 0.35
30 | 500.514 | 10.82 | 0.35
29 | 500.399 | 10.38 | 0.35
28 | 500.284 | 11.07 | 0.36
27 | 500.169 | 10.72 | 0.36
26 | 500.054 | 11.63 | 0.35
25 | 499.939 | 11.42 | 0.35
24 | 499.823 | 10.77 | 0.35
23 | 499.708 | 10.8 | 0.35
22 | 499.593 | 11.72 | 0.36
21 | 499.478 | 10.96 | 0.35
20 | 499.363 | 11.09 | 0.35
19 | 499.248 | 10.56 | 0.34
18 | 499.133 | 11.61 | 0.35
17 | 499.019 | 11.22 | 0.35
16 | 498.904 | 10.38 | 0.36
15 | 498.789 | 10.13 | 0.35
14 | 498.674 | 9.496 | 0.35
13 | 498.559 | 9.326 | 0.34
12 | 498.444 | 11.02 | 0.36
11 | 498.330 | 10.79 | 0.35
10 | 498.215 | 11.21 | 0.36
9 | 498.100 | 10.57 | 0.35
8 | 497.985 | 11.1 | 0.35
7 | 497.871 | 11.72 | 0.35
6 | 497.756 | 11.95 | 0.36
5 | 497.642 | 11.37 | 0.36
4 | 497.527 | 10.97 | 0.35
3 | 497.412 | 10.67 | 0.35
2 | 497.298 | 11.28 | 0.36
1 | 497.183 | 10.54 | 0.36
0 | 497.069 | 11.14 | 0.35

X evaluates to 1.0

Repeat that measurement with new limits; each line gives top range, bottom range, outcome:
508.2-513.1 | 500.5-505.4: 1.05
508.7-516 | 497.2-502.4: 1.05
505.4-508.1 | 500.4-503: 1.06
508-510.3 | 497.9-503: 1.05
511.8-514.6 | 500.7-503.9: 1.03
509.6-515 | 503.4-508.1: 1.01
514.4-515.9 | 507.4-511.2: 0.99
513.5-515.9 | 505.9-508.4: 0.98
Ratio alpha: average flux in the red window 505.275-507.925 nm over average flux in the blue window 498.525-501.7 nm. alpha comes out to 1.0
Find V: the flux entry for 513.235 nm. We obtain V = 10.76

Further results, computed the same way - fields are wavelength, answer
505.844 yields 10.97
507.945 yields 11.45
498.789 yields 10.13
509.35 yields 11.44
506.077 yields 11.3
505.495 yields 10.83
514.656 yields 10.77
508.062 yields 11.48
